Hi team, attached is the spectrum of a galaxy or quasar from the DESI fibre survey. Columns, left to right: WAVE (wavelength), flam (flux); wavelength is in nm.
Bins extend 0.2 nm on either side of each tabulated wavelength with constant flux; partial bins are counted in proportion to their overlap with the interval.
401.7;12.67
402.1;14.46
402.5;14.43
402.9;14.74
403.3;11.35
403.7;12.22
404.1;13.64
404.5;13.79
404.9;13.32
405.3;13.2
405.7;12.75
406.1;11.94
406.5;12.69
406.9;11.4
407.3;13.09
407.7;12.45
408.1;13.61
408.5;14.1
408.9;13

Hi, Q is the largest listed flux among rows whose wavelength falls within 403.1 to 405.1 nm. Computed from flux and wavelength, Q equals 13.79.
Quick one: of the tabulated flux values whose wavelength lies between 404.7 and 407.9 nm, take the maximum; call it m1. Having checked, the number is 13.32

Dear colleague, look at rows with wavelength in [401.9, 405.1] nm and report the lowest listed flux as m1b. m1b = 11.35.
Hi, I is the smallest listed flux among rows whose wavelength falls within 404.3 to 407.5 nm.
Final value 11.4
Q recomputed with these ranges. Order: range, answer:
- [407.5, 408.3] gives 13.61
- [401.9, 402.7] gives 14.46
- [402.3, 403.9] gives 14.74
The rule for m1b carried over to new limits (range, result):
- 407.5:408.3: 12.45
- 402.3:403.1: 14.43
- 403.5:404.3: 12.22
